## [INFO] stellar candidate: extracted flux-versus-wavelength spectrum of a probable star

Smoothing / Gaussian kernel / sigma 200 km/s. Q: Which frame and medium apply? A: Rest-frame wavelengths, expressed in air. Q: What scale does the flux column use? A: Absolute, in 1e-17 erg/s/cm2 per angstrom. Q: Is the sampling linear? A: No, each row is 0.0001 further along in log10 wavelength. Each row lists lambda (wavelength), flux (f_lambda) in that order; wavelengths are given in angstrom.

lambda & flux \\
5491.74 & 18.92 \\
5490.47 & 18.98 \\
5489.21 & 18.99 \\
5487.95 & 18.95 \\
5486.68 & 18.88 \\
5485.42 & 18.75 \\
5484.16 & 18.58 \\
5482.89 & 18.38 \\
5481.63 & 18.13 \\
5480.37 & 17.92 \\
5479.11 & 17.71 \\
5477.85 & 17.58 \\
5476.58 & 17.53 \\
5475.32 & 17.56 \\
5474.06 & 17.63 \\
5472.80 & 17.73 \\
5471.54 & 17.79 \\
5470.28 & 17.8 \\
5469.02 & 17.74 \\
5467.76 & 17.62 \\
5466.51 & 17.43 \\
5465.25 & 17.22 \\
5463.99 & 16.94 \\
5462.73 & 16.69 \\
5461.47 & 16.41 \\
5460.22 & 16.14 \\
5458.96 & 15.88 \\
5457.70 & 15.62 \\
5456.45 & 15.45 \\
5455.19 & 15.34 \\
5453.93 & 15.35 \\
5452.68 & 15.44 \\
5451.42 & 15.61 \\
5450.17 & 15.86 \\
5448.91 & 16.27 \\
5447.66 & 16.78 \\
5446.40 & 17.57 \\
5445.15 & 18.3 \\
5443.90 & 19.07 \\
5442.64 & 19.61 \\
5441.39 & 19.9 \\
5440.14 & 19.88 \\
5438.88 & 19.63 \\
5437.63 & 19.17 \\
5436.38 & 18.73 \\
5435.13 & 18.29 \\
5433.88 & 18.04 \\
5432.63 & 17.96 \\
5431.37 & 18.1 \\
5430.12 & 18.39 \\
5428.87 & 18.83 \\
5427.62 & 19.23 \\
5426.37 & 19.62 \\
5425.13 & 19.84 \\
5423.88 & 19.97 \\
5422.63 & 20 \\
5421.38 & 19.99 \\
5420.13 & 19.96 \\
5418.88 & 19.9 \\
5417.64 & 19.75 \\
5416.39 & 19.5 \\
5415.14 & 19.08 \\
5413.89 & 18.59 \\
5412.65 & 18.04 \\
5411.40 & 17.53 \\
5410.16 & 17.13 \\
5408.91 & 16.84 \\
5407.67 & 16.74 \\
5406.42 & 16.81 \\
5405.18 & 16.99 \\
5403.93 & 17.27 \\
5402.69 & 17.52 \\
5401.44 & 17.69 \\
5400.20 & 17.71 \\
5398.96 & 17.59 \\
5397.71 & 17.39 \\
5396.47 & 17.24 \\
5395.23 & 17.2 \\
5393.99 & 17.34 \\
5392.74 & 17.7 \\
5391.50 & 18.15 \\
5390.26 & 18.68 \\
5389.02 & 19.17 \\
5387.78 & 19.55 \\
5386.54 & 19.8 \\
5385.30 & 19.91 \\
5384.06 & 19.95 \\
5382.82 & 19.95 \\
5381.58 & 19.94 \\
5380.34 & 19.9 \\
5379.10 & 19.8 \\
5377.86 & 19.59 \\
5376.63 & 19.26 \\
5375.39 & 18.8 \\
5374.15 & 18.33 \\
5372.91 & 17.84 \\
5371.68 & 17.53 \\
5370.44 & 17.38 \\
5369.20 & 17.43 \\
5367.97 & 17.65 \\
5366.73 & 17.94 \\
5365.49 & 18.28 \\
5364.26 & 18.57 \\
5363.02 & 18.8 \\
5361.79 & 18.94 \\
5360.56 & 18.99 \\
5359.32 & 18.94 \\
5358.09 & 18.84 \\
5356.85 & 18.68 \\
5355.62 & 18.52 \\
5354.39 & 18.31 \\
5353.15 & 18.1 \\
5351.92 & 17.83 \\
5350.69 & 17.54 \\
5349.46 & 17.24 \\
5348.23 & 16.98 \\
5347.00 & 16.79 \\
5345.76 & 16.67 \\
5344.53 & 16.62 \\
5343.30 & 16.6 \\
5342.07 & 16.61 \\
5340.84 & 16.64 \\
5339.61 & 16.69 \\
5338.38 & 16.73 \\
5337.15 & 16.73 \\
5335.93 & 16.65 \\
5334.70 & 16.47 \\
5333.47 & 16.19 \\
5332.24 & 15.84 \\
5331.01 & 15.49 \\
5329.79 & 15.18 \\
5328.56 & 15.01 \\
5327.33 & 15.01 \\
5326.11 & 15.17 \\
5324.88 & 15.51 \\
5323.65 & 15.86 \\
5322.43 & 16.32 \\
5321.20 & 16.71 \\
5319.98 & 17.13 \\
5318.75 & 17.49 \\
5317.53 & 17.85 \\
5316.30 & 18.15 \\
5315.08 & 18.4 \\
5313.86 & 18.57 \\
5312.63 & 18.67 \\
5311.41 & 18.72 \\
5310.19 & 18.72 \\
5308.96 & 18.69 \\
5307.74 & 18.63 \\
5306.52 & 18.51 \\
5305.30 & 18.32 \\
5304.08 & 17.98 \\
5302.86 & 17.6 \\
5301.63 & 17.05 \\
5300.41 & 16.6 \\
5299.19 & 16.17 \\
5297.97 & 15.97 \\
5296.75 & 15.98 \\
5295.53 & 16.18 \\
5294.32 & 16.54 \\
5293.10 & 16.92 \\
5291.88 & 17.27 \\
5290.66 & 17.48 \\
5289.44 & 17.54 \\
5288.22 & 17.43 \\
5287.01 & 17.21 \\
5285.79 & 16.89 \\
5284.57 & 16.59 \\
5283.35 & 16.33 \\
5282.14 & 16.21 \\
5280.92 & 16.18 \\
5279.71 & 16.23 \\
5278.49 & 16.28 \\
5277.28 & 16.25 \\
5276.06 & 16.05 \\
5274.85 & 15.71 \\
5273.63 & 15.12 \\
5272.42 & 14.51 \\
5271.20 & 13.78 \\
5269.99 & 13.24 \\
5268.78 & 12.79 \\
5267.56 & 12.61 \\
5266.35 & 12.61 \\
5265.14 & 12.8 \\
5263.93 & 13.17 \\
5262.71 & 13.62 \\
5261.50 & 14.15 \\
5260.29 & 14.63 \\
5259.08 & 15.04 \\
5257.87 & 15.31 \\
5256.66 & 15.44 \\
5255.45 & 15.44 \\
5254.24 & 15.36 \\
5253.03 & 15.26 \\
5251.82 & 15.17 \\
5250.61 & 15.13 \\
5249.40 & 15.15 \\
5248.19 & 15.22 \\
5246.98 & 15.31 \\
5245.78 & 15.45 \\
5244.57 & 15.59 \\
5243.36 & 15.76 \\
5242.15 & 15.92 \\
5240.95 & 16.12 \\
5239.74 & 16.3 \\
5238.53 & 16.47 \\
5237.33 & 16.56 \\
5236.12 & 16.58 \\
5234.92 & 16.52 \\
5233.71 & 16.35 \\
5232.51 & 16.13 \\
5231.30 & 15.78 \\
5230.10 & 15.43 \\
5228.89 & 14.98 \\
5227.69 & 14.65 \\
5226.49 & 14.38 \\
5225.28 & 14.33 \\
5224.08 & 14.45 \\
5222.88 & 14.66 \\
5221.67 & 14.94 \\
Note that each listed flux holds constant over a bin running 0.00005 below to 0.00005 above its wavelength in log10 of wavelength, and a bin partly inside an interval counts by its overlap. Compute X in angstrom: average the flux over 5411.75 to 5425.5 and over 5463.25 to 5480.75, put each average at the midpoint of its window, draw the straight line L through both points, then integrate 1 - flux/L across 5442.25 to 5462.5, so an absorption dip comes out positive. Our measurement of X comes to 2.0 angstrom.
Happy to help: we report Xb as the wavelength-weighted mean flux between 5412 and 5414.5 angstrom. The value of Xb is 18.3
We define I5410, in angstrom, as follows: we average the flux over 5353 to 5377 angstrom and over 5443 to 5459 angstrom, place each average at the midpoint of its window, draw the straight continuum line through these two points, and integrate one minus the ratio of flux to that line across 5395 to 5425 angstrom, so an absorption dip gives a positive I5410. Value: -1.6 angstrom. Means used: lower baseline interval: 18.3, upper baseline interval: 16.4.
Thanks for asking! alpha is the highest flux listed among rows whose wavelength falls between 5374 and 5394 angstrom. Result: 19.95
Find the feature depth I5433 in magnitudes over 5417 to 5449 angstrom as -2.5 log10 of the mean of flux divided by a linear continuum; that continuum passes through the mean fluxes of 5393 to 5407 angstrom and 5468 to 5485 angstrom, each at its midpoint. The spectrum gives -0.09 mag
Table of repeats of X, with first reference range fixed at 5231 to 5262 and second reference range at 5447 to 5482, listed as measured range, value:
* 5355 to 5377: -2.8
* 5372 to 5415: -4.9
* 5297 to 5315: -2.1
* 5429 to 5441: -1.5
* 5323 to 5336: 0.4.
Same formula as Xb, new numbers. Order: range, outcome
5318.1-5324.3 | 16.7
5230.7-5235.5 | 16.2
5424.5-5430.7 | 19.2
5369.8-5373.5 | 17.6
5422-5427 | 19.9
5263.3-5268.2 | 12.8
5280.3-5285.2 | 16.3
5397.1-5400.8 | 17.5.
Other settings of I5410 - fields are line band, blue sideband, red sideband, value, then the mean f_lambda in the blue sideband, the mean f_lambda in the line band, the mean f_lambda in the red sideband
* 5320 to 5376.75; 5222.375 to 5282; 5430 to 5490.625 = -3.2 angstrom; 15.1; 17.2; 17.6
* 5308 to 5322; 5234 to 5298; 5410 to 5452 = -1.4 angstrom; 15.5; 18.1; 18.7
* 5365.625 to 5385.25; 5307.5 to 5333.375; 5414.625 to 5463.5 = -1.5 angstrom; 17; 18.8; 18.1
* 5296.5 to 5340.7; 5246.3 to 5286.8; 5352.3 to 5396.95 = -0.7 angstrom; 15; 17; 18.6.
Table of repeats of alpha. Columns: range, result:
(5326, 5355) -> 18.31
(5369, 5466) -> 20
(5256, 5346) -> 18.72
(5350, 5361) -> 18.99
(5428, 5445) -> 19.9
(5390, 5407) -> 18.68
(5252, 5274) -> 15.44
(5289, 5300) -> 17.54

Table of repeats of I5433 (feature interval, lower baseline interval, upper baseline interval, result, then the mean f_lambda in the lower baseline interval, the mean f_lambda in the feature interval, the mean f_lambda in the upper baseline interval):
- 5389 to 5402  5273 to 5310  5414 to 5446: 0.05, 16.9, 17.7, 19.2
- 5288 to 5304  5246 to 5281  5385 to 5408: -0.09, 14.7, 16.8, 17.9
